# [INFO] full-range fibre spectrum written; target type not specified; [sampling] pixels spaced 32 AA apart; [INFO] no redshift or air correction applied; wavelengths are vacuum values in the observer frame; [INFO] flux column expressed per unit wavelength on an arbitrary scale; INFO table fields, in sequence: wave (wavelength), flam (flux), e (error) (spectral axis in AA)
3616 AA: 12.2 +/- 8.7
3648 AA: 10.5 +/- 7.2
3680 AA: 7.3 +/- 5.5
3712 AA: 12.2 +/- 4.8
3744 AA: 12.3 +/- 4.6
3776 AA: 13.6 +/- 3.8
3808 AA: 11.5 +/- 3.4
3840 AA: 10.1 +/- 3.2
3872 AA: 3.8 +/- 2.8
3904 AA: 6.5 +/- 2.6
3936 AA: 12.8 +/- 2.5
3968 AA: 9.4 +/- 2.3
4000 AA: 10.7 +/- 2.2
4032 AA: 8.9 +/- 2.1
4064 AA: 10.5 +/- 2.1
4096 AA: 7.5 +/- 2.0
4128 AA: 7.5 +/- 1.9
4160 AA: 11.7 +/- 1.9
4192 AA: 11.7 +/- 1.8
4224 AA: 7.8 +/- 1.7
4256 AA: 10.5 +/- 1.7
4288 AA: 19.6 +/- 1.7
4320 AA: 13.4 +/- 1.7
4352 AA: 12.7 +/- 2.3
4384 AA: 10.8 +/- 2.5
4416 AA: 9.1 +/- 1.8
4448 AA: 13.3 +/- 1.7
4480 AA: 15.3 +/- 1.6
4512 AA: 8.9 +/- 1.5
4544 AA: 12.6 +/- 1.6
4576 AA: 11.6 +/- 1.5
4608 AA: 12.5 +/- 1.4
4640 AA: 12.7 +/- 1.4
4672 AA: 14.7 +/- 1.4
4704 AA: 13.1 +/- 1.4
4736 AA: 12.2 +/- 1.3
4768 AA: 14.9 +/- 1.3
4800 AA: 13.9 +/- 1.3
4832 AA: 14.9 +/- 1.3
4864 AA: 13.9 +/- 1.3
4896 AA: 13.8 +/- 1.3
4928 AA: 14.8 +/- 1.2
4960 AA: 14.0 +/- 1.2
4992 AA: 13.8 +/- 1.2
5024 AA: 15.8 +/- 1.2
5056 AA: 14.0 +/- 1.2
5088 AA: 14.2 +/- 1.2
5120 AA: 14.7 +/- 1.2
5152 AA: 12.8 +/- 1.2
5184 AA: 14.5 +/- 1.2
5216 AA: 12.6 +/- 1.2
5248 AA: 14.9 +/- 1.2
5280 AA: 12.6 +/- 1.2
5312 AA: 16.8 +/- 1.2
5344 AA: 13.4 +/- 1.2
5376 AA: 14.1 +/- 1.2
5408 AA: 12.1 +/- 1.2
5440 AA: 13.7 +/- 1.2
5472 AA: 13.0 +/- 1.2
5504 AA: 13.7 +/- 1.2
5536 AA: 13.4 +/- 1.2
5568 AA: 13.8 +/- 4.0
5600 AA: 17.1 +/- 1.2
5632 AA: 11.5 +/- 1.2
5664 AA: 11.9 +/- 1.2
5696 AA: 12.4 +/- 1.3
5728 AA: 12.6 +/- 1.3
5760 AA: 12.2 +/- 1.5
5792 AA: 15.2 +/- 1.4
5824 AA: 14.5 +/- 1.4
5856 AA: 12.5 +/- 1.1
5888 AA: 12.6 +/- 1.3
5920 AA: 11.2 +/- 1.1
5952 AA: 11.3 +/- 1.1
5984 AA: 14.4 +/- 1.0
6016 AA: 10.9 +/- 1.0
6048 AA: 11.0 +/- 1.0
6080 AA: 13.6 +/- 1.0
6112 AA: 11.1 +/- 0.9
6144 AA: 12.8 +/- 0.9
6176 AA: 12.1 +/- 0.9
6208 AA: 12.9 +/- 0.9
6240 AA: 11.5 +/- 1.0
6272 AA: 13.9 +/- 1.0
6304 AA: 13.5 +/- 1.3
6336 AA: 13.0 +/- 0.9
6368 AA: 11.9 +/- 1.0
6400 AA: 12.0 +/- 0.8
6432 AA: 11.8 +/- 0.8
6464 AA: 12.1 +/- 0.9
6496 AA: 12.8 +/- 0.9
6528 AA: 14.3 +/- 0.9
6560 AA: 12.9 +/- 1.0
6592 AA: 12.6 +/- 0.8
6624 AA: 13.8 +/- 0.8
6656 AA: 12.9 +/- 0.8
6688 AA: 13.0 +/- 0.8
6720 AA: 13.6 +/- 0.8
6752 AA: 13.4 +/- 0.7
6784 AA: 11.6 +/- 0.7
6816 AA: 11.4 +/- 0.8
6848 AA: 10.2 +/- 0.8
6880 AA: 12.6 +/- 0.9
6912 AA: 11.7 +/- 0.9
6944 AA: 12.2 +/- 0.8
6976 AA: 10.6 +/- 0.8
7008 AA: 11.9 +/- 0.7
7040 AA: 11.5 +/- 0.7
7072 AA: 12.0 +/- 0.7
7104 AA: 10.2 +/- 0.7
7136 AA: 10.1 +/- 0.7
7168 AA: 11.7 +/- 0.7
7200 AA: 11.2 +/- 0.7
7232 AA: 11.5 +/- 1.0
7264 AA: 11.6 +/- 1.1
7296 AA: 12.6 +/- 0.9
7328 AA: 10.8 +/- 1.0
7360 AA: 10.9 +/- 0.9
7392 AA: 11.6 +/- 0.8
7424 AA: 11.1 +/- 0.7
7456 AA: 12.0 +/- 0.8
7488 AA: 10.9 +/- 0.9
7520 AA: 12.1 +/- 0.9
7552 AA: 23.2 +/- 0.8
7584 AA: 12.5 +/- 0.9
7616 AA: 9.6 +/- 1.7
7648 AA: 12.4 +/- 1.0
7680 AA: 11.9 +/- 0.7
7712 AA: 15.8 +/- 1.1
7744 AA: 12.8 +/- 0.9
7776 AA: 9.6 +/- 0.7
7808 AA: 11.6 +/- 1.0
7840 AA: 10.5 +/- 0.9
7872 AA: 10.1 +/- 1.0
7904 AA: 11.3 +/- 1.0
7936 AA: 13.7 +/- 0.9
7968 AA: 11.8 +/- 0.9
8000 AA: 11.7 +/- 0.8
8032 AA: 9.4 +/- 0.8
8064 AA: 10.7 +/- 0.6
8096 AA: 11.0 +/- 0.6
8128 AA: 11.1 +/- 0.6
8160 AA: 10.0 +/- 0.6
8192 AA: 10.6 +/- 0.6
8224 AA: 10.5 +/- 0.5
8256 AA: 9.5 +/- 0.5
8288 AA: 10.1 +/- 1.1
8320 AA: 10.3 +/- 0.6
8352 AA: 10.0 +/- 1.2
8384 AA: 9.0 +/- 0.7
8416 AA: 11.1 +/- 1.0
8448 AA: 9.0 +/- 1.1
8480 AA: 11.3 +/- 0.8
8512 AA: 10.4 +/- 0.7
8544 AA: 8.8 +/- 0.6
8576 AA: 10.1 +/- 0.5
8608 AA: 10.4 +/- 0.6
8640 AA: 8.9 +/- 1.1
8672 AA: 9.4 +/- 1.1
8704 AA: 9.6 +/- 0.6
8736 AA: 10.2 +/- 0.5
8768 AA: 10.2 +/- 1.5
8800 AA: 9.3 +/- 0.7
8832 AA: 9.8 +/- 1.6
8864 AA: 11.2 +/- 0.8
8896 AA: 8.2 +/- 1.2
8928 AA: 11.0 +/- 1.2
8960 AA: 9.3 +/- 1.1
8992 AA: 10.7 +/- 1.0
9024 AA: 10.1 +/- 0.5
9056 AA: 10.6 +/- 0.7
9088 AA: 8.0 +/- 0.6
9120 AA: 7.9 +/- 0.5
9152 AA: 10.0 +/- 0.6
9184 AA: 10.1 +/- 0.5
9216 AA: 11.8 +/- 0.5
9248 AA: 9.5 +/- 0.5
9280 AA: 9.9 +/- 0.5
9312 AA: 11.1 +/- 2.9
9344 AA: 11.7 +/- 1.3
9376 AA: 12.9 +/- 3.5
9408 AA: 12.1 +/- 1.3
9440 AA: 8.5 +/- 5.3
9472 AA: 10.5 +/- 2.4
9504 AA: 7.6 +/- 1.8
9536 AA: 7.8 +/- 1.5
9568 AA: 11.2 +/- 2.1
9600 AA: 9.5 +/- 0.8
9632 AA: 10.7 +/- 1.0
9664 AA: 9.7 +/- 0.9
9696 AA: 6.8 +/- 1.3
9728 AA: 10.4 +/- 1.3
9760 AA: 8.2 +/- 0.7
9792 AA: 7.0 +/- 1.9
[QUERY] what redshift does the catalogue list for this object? 0.150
